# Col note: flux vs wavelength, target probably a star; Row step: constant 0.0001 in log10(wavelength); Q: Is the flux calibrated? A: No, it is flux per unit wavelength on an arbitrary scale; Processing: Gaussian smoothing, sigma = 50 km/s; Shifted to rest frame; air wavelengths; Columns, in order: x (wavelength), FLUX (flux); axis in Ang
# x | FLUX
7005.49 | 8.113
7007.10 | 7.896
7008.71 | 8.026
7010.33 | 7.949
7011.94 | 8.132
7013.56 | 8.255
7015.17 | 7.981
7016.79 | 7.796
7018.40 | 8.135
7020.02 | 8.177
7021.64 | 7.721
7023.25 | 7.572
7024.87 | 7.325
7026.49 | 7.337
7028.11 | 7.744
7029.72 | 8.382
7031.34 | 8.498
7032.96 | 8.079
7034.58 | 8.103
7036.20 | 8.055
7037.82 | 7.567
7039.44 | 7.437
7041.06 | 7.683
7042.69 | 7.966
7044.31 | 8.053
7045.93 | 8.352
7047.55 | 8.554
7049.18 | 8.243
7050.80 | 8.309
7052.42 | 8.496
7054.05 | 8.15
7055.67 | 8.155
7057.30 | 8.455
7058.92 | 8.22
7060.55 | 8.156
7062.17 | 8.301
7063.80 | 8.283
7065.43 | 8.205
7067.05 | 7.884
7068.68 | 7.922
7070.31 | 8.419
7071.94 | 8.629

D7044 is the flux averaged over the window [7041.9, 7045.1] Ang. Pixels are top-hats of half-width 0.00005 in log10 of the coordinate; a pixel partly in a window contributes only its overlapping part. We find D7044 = 8.01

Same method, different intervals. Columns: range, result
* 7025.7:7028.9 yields 7.54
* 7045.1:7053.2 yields 8.39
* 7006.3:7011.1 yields 7.95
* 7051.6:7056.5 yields 8.26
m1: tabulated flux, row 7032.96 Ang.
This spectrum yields 8.079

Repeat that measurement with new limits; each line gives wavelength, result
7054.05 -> 8.15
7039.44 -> 7.437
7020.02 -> 8.177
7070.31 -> 8.419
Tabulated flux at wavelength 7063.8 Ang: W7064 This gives 8.283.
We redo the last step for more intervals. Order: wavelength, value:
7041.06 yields 7.683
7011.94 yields 8.132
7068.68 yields 7.922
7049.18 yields 8.243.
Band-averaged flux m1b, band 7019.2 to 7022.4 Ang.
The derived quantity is 7.94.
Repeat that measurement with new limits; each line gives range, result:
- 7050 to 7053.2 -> 8.41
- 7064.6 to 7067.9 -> 8.05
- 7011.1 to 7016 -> 8.12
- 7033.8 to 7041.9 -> 7.76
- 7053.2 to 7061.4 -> 8.23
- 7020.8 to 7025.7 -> 7.54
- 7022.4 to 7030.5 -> 7.68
